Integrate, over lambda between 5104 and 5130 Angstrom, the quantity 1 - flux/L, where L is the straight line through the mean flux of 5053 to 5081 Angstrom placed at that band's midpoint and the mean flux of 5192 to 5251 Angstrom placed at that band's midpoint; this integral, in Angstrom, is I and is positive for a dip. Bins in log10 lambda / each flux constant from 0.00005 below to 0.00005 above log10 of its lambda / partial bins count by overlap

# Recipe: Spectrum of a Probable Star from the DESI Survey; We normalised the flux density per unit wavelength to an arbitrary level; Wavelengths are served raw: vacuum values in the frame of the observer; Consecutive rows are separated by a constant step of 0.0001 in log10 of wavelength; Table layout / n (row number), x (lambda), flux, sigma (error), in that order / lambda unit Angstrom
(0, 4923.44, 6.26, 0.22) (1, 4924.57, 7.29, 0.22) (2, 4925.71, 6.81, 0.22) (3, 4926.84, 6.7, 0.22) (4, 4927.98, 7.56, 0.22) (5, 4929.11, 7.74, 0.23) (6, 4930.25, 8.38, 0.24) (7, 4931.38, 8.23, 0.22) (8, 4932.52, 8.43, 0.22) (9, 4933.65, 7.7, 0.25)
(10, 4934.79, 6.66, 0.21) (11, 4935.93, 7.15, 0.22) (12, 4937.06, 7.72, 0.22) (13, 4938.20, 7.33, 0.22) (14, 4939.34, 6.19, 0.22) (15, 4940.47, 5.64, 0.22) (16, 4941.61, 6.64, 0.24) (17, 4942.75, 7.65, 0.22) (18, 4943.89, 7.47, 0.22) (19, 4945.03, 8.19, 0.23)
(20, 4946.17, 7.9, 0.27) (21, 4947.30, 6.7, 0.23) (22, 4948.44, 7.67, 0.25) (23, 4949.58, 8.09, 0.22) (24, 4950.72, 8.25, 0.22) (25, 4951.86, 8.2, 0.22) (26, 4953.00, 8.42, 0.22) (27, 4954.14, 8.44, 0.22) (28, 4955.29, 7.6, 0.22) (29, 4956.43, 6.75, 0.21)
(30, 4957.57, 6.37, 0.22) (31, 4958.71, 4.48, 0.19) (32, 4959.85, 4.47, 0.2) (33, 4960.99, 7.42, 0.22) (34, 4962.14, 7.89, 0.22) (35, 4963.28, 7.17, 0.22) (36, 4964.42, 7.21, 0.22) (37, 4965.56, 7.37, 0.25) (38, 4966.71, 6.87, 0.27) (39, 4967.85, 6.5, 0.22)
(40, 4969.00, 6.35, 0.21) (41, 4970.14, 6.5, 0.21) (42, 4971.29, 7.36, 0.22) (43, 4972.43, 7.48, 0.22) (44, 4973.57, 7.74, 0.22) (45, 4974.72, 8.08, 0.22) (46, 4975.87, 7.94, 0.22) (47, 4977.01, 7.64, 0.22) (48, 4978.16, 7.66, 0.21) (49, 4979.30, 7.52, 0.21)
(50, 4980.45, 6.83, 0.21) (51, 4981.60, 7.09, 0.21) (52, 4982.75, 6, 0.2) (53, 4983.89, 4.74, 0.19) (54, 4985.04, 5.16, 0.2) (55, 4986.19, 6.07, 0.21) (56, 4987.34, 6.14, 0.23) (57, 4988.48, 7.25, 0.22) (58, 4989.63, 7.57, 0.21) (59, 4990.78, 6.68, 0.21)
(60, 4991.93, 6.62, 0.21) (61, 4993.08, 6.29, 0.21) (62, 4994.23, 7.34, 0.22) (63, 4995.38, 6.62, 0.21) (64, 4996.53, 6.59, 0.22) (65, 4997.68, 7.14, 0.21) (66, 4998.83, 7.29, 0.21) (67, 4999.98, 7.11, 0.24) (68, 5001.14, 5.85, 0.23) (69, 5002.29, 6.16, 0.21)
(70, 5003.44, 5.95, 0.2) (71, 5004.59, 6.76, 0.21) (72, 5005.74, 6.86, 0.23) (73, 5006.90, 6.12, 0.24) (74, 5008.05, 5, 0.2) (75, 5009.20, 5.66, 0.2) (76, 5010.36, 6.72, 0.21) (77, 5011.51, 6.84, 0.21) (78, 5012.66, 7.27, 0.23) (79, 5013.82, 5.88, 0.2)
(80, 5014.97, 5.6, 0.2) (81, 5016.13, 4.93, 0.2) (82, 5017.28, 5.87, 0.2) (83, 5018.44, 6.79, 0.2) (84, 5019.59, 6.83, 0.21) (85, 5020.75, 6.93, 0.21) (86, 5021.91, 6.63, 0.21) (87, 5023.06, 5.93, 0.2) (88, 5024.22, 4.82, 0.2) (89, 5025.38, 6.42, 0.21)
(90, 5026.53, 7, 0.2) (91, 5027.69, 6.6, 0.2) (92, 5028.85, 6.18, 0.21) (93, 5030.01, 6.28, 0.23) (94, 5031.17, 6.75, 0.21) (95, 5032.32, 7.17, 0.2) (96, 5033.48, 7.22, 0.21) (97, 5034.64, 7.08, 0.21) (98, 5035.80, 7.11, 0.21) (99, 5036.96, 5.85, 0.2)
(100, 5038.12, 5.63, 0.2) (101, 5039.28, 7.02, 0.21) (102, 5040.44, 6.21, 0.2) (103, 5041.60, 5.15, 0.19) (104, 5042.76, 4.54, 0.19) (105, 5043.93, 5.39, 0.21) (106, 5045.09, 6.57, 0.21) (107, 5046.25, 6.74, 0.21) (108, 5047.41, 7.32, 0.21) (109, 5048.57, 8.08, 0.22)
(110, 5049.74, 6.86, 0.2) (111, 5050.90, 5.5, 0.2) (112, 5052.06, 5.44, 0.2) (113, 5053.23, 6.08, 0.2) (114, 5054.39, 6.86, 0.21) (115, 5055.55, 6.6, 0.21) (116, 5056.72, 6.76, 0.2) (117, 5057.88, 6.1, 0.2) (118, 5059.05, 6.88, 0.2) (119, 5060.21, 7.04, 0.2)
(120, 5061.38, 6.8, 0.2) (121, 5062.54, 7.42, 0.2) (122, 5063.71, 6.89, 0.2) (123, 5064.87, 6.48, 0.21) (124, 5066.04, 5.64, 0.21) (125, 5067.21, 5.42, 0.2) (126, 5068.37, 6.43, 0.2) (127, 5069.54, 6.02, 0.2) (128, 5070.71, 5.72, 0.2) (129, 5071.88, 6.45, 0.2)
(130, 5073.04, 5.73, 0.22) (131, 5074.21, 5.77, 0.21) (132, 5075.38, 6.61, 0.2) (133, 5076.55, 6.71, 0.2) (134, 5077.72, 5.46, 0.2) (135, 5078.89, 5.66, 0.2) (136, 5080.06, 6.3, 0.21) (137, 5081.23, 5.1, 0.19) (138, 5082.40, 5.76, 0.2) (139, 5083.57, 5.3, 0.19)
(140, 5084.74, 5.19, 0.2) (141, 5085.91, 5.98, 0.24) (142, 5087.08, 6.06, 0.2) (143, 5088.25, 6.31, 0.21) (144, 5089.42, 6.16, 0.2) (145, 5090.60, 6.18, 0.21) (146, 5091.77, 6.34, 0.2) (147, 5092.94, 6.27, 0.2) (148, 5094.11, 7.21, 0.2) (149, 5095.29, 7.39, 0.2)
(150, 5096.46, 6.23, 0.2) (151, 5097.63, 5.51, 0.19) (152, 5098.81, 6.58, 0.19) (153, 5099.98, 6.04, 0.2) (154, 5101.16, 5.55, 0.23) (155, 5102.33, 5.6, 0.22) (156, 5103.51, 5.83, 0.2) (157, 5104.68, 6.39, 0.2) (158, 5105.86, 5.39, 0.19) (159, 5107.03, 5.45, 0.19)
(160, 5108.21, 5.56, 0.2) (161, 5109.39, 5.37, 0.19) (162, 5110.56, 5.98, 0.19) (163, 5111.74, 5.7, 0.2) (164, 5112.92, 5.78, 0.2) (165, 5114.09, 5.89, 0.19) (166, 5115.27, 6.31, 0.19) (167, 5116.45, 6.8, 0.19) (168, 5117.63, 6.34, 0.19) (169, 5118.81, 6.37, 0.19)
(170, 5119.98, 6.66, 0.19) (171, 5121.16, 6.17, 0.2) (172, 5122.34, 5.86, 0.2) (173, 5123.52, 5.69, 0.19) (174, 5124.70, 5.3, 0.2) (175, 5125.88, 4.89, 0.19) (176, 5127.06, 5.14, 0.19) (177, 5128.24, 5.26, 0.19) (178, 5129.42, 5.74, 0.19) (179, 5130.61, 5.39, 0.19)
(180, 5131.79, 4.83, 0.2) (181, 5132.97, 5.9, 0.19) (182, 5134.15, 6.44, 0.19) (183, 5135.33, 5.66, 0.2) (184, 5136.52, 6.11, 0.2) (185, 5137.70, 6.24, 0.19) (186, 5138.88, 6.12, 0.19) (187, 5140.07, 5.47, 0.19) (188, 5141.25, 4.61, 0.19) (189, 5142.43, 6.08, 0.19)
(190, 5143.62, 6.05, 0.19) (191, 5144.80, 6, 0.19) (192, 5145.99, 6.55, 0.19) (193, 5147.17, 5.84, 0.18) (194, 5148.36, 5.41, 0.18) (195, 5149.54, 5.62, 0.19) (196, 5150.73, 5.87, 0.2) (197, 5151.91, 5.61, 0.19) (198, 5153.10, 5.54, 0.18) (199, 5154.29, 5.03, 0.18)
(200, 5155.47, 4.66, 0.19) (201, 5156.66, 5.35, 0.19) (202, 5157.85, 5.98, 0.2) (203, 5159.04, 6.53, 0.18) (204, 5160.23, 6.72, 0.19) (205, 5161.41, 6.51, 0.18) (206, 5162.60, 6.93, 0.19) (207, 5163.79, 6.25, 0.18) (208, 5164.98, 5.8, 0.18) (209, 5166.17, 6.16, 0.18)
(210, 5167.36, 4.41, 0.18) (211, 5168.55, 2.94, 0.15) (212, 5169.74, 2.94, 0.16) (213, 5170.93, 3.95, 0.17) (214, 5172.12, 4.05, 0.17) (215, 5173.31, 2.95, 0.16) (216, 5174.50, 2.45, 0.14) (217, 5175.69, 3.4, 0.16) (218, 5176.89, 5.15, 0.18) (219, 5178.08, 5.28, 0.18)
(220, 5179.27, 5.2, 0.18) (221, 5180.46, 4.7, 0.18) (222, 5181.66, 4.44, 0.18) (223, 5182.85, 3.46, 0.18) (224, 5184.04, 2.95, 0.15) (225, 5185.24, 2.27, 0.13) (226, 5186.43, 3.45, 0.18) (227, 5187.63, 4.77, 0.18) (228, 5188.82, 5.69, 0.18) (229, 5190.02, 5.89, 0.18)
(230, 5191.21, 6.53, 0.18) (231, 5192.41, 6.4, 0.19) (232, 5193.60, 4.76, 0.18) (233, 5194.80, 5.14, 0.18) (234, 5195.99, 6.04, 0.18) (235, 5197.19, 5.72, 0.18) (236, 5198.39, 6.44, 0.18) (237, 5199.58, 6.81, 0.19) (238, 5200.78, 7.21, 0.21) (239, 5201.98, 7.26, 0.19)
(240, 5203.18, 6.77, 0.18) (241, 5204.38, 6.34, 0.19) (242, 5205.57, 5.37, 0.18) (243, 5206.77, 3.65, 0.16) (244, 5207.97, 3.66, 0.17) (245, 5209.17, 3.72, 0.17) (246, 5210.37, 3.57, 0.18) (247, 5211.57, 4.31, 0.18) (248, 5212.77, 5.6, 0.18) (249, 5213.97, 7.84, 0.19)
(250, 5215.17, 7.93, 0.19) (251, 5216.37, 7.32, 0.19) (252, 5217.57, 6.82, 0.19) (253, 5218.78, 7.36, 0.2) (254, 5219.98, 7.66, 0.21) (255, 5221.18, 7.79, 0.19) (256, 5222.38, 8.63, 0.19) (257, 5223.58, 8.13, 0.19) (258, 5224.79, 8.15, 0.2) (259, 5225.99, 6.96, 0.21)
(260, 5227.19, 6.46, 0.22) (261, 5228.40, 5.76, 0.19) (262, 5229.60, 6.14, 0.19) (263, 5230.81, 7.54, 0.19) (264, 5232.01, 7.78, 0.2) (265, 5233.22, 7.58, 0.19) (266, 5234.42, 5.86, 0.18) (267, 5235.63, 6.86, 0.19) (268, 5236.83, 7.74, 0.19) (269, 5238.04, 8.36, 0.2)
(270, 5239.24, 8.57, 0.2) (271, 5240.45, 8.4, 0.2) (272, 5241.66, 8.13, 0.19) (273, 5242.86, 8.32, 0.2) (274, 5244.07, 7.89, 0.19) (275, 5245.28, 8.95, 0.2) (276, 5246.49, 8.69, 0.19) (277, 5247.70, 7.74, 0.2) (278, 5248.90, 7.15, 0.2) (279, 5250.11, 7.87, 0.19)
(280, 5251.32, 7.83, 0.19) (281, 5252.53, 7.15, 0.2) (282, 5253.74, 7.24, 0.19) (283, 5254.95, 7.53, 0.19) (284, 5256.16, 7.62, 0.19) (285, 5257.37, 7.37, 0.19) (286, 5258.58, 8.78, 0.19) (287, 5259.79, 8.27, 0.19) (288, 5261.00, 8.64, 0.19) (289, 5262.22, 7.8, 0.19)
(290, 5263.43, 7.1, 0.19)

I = 2.67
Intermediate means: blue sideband 6.31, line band 5.82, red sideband 6.85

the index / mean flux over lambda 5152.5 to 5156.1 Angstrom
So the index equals 5.08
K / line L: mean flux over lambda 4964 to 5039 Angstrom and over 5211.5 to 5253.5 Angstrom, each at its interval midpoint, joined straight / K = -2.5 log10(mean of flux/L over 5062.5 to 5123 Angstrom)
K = 0.15 mag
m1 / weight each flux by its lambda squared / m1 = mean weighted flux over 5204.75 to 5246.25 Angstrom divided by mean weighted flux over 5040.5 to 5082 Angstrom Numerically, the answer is 1.18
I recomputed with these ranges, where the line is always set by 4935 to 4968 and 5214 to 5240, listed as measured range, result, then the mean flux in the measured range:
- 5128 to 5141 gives 2.85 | 5.72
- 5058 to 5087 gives 4.63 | 6.11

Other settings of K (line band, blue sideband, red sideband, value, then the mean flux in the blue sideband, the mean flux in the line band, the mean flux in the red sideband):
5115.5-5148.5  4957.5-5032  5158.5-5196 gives -0.12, 6.58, 5.83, 4.79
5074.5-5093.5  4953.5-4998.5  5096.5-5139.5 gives 0.02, 6.85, 5.96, 5.83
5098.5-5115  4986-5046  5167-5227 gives 0.02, 6.39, 5.79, 5.42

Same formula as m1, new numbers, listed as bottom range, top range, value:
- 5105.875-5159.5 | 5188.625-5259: 1.24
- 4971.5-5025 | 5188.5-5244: 1.10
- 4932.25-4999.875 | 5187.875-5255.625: 1.07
